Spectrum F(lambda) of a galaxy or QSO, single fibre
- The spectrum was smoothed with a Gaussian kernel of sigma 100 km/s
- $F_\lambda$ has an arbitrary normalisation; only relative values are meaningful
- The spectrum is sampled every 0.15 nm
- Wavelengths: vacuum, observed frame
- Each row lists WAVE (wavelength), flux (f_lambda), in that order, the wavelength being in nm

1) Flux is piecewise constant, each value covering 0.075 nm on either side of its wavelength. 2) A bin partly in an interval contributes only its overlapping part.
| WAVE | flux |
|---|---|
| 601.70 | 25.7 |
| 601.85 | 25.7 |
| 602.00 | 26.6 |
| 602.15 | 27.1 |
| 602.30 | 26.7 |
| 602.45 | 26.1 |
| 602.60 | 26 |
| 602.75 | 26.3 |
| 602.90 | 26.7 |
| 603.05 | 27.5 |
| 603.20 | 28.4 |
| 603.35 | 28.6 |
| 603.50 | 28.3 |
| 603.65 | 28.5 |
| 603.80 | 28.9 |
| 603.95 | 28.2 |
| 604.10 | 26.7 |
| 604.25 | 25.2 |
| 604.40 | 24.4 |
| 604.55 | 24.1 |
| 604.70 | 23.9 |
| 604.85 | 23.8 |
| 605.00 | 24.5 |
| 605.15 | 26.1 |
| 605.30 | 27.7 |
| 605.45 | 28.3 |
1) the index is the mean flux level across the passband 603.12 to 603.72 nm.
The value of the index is 28.4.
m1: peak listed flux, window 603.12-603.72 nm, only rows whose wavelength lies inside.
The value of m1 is 28.6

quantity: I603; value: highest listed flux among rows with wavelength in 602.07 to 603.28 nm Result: 28.4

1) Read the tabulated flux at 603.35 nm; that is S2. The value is 28.6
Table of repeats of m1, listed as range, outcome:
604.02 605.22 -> 26.7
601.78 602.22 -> 27.1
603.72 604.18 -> 28.9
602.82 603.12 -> 27.5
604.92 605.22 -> 26.1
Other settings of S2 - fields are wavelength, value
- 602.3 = 26.7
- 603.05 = 27.5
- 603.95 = 28.2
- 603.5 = 28.3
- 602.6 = 26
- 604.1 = 26.7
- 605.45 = 28.3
